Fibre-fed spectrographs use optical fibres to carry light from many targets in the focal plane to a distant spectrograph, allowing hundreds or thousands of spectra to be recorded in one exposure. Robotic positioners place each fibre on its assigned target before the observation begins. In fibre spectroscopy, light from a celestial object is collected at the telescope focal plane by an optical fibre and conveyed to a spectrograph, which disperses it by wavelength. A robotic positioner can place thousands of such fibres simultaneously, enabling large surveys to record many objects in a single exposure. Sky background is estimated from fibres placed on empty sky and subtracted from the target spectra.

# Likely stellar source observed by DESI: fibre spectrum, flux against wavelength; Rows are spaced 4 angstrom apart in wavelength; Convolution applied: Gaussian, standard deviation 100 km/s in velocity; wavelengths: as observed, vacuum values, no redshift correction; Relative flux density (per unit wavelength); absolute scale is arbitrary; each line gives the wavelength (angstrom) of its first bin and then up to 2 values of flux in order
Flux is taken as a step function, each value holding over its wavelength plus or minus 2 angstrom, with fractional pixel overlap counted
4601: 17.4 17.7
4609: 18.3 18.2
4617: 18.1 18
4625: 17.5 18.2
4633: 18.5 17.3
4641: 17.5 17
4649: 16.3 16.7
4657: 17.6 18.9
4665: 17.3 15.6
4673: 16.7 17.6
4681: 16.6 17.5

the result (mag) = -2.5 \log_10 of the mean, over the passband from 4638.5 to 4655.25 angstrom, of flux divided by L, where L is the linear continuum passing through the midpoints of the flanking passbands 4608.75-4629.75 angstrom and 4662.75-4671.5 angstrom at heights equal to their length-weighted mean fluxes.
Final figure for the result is 0.02 mag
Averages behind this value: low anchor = 18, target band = 16.9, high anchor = 16.5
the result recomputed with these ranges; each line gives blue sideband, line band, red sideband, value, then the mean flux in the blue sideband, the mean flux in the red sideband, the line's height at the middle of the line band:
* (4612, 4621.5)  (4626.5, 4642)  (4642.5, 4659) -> -0.02 mag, 18.1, 16.9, 17.5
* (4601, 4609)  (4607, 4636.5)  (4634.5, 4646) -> -0.03 mag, 17.8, 17.3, 17.6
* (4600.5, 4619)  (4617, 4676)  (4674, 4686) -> 0.01 mag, 18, 17.2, 17.6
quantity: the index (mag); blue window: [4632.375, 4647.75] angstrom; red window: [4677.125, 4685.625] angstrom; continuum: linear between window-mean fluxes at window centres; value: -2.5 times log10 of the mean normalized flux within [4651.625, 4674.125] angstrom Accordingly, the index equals 0.01 mag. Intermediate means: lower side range 17.4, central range 17.2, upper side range 17.1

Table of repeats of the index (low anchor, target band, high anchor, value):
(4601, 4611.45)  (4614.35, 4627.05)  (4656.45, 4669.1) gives 0.00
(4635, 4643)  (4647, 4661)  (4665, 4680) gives 0.00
